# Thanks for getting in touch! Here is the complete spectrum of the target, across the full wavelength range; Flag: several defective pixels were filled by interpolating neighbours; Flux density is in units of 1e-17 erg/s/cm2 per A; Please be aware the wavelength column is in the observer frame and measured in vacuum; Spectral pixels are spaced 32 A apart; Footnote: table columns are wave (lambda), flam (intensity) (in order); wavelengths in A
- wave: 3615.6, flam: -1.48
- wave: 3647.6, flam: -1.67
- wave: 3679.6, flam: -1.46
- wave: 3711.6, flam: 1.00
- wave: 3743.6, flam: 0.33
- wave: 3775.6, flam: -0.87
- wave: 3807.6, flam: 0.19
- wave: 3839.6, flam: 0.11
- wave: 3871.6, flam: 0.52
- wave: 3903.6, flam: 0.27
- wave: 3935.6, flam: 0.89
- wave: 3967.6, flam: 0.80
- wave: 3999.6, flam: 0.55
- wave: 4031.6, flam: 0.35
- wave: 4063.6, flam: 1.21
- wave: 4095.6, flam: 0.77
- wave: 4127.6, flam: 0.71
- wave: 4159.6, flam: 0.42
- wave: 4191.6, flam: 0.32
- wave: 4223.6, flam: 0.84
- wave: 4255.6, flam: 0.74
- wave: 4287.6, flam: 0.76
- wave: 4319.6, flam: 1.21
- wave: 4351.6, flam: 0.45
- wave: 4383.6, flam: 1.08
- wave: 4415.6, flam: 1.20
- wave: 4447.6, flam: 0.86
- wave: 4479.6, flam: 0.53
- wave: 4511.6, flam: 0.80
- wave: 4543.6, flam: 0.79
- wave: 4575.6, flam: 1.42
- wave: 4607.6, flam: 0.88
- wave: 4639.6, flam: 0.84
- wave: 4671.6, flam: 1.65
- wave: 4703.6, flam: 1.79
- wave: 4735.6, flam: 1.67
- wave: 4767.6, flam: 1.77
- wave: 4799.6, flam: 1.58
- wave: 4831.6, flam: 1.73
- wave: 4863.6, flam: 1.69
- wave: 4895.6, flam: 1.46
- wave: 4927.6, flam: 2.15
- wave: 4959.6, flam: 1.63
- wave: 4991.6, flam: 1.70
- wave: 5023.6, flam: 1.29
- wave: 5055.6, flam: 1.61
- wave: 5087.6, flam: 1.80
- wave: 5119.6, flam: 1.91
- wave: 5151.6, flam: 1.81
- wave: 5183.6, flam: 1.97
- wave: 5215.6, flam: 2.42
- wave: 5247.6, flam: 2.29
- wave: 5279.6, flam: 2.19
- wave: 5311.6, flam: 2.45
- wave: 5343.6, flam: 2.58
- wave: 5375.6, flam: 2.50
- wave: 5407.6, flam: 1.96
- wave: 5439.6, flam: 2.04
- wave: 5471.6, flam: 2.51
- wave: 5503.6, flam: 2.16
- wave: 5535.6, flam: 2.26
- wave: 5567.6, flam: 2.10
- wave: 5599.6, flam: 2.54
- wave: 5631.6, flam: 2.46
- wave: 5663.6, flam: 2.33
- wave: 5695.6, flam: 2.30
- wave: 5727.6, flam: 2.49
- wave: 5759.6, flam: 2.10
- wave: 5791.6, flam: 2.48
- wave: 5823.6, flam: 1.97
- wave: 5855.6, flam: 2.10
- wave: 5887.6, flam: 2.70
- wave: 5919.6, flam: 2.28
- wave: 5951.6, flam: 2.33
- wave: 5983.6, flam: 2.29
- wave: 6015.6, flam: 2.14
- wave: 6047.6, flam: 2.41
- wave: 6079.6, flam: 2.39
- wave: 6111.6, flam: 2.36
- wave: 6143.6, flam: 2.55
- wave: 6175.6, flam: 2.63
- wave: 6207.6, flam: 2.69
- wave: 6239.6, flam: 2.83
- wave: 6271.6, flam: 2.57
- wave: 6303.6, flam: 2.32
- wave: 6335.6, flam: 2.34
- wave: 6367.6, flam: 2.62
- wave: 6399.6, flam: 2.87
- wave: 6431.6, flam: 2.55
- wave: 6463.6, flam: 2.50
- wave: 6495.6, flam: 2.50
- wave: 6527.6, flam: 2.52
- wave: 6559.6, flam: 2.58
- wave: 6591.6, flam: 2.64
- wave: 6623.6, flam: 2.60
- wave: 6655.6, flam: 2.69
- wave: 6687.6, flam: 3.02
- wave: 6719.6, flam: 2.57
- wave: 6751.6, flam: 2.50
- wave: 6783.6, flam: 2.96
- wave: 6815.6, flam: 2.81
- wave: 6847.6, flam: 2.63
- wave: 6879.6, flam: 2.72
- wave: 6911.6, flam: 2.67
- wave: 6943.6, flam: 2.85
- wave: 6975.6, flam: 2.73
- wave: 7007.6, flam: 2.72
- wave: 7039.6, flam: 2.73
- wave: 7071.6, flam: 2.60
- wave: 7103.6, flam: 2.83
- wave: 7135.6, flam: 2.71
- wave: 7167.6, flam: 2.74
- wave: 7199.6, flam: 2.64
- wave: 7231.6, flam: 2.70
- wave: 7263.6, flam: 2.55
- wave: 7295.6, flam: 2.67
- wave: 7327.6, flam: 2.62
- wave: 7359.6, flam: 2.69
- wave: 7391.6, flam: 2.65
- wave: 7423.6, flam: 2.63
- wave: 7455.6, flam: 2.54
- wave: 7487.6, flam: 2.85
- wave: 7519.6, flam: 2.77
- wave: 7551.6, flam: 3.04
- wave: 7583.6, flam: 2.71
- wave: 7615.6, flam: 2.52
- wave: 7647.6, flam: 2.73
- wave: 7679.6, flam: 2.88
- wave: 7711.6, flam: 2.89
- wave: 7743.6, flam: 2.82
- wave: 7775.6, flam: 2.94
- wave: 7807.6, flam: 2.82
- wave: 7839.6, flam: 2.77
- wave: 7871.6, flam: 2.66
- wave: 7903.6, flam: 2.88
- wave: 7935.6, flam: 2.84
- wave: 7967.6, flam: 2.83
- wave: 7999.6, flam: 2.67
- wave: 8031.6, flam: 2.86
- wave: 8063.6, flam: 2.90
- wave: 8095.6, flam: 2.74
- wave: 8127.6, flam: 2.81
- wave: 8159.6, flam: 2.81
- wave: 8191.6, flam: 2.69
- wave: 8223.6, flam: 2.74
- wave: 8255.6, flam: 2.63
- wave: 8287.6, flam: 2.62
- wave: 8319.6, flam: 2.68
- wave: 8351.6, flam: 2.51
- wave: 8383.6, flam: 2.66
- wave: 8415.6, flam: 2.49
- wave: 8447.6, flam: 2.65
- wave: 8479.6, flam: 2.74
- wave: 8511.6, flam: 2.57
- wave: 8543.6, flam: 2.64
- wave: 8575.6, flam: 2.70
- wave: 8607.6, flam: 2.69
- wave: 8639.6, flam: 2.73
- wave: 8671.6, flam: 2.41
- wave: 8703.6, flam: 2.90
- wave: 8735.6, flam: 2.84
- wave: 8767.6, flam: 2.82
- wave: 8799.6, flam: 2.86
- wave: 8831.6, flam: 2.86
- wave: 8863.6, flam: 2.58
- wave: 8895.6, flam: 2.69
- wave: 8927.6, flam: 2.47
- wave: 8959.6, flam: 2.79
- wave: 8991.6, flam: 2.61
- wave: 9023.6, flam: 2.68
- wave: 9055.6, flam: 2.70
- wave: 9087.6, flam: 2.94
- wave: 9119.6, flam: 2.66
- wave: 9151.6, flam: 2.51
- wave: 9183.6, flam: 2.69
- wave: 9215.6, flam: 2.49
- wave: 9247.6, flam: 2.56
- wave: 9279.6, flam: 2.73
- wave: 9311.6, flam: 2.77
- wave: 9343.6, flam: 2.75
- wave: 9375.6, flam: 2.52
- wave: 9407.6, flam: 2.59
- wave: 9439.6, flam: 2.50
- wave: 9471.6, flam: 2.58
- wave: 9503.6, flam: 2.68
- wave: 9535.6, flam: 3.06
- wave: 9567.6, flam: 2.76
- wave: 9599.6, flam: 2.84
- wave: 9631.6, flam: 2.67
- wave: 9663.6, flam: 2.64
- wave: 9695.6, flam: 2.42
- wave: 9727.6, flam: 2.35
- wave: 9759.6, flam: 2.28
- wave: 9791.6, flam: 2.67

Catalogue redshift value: 0.166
